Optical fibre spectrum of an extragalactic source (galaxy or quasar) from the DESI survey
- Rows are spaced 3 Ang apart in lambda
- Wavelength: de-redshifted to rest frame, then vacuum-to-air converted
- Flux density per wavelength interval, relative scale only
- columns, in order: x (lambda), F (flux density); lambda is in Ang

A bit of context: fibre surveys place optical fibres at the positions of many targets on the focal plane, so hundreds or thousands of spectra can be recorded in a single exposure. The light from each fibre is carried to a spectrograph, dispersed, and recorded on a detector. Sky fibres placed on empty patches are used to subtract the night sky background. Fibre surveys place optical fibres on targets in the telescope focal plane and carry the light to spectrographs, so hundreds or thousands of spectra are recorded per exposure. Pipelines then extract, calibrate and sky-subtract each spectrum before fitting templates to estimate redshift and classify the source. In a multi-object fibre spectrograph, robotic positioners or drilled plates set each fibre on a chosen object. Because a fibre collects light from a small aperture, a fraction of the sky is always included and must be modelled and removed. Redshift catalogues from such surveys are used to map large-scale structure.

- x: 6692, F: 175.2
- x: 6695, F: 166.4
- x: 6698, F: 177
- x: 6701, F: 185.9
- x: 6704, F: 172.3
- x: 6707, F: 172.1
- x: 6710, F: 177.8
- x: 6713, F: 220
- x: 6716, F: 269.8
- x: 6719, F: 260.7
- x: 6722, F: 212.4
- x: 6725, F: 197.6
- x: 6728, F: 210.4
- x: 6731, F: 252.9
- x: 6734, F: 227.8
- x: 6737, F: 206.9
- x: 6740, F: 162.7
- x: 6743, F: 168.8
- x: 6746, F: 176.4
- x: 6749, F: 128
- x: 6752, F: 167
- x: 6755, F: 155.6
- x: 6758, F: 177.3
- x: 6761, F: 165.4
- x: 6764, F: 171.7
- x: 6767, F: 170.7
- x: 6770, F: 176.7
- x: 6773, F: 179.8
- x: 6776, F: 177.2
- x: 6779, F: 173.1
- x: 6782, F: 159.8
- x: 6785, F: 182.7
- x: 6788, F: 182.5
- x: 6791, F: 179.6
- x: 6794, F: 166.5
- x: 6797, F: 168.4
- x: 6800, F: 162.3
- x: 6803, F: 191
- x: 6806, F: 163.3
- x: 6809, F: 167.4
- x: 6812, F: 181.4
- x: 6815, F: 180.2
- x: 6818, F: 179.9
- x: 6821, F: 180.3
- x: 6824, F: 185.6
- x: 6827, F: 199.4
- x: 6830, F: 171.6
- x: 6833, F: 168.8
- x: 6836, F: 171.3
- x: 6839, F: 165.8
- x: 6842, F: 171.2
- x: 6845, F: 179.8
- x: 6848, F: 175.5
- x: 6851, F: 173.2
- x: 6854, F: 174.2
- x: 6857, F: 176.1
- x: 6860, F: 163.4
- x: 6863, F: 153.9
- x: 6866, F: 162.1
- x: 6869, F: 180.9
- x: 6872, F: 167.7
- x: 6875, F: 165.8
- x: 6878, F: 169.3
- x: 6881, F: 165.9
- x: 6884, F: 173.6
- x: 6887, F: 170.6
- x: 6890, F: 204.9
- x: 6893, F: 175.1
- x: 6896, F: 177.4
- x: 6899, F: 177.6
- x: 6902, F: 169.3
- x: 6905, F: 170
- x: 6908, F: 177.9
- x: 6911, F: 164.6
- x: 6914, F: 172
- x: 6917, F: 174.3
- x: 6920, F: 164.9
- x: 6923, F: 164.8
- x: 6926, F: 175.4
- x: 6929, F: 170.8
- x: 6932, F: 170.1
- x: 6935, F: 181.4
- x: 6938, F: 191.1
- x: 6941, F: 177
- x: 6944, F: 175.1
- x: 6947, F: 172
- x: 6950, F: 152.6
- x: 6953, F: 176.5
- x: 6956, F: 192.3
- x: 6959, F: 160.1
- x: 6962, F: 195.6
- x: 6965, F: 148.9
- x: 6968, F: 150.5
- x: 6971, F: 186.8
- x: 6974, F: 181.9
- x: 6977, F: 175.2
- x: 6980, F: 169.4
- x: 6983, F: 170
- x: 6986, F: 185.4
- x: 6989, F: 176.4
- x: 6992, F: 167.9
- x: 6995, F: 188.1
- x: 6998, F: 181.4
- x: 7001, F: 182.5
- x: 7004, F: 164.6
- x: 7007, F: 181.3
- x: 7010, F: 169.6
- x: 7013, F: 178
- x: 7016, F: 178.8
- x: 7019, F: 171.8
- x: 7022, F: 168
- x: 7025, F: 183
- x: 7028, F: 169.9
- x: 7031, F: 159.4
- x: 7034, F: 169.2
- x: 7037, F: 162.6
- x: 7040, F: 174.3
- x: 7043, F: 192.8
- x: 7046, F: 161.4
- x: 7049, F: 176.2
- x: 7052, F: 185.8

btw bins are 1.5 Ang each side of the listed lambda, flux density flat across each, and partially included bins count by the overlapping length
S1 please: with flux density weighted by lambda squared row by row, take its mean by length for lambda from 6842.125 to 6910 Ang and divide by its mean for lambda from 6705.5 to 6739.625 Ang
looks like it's 0.83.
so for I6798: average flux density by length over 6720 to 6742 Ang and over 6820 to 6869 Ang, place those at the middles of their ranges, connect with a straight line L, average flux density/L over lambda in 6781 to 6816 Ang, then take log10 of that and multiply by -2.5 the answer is 0.09 mag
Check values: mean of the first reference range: 210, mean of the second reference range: 173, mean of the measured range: 174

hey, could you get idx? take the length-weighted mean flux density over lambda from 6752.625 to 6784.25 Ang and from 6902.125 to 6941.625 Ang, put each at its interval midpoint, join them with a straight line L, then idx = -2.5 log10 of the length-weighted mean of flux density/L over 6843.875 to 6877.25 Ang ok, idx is 0.01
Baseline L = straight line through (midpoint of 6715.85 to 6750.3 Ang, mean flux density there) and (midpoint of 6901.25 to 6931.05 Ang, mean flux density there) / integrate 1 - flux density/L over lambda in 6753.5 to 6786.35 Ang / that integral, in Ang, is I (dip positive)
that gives 4.25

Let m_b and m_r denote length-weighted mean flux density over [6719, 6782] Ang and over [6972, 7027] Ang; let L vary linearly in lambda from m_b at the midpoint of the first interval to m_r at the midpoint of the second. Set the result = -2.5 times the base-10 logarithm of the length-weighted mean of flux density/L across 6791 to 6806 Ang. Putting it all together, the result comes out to 0.07 mag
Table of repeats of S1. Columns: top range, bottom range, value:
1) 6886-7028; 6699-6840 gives 1.01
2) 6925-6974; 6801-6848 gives 1.02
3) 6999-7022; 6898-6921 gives 1.05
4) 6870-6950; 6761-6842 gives 1.02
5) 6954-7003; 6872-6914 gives 1.04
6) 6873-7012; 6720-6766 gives 0.99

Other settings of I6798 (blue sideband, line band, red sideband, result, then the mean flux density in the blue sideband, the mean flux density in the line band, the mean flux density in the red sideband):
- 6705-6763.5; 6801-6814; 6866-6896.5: 0.06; 195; 175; 174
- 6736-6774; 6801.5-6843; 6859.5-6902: -0.04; 169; 177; 172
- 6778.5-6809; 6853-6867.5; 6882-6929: 0.05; 173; 166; 174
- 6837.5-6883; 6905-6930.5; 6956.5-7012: 0.01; 170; 171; 175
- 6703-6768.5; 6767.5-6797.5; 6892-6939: 0.08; 192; 175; 173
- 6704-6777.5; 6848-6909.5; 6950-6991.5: 0.05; 191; 173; 174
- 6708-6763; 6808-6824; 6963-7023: 0.06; 196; 179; 174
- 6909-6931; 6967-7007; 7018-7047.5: -0.03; 170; 176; 171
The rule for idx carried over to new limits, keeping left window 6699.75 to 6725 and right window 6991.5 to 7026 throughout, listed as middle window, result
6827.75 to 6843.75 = 0.141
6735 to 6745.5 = 0.135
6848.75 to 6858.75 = 0.112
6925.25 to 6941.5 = 0.040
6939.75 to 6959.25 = 0.060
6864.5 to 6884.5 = 0.132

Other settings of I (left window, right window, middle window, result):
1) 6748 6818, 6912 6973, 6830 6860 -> -0.1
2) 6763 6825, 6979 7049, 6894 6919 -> 0.3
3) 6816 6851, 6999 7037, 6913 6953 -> 0.5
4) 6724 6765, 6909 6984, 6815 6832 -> -0.3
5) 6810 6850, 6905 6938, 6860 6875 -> 0.8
